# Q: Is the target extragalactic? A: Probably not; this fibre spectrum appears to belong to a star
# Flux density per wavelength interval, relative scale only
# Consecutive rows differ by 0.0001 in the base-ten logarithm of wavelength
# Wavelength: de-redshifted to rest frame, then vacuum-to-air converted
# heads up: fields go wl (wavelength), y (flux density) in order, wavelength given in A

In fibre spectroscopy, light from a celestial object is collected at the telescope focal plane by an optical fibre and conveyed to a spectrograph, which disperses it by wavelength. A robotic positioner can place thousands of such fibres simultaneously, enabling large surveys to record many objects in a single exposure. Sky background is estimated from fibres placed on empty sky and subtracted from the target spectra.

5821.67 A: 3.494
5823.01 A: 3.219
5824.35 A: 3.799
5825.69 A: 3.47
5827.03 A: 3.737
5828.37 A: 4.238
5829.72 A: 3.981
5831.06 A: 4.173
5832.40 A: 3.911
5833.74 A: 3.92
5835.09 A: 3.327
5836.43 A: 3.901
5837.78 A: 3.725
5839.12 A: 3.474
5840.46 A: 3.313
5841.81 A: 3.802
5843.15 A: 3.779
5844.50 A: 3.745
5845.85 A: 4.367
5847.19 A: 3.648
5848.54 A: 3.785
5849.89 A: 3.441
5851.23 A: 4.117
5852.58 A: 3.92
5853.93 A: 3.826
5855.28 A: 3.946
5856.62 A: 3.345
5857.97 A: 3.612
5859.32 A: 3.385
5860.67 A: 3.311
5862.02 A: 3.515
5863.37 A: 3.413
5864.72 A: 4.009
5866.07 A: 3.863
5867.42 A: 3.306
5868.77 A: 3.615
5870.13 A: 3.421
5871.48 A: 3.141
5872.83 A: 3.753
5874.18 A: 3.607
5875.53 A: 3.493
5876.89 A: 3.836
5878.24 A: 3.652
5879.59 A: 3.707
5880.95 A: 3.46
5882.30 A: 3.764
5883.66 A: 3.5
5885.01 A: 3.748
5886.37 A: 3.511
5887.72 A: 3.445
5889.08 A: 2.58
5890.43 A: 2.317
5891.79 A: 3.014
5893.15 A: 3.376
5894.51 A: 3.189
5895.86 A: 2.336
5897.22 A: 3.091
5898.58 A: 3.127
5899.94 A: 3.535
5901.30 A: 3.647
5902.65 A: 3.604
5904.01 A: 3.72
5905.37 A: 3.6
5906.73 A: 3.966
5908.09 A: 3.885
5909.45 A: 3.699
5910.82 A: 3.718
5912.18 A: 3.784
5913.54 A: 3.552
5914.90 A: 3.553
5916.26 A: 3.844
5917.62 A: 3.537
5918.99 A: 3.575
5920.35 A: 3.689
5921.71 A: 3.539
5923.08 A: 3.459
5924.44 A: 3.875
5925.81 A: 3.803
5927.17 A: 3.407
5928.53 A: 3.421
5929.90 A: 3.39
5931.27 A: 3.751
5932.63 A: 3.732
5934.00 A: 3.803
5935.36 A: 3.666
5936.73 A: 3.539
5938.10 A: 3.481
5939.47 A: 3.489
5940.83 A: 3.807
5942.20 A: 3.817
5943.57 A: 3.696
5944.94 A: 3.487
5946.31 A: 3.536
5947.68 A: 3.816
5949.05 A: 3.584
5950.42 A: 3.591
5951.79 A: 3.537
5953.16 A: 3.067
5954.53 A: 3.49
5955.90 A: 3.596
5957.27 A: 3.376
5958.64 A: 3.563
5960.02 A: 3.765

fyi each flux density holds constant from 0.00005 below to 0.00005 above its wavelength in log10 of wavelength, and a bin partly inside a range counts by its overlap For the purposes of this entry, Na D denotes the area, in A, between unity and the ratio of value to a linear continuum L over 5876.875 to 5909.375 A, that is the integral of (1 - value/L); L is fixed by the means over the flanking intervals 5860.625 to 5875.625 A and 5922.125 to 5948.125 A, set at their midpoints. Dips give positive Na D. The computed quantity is 1.64 A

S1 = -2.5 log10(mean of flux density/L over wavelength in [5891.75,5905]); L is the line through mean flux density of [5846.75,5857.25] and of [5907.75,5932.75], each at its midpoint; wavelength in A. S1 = 0.12 mag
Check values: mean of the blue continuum 3.76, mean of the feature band 3.28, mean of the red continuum 3.64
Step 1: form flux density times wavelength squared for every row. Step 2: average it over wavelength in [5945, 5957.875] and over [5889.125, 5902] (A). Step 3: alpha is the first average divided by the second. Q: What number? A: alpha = 1.2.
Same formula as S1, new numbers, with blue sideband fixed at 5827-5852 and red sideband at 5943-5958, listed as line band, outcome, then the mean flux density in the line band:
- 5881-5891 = 0.13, 3.29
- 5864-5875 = 0.04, 3.59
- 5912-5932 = 0.00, 3.61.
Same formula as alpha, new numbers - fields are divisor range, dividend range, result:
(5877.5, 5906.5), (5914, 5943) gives 1.10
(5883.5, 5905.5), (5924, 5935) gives 1.14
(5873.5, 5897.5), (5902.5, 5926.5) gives 1.12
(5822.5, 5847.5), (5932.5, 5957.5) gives 0.99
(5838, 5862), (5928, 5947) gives 1.01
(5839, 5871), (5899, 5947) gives 1.02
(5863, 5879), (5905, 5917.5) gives 1.05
